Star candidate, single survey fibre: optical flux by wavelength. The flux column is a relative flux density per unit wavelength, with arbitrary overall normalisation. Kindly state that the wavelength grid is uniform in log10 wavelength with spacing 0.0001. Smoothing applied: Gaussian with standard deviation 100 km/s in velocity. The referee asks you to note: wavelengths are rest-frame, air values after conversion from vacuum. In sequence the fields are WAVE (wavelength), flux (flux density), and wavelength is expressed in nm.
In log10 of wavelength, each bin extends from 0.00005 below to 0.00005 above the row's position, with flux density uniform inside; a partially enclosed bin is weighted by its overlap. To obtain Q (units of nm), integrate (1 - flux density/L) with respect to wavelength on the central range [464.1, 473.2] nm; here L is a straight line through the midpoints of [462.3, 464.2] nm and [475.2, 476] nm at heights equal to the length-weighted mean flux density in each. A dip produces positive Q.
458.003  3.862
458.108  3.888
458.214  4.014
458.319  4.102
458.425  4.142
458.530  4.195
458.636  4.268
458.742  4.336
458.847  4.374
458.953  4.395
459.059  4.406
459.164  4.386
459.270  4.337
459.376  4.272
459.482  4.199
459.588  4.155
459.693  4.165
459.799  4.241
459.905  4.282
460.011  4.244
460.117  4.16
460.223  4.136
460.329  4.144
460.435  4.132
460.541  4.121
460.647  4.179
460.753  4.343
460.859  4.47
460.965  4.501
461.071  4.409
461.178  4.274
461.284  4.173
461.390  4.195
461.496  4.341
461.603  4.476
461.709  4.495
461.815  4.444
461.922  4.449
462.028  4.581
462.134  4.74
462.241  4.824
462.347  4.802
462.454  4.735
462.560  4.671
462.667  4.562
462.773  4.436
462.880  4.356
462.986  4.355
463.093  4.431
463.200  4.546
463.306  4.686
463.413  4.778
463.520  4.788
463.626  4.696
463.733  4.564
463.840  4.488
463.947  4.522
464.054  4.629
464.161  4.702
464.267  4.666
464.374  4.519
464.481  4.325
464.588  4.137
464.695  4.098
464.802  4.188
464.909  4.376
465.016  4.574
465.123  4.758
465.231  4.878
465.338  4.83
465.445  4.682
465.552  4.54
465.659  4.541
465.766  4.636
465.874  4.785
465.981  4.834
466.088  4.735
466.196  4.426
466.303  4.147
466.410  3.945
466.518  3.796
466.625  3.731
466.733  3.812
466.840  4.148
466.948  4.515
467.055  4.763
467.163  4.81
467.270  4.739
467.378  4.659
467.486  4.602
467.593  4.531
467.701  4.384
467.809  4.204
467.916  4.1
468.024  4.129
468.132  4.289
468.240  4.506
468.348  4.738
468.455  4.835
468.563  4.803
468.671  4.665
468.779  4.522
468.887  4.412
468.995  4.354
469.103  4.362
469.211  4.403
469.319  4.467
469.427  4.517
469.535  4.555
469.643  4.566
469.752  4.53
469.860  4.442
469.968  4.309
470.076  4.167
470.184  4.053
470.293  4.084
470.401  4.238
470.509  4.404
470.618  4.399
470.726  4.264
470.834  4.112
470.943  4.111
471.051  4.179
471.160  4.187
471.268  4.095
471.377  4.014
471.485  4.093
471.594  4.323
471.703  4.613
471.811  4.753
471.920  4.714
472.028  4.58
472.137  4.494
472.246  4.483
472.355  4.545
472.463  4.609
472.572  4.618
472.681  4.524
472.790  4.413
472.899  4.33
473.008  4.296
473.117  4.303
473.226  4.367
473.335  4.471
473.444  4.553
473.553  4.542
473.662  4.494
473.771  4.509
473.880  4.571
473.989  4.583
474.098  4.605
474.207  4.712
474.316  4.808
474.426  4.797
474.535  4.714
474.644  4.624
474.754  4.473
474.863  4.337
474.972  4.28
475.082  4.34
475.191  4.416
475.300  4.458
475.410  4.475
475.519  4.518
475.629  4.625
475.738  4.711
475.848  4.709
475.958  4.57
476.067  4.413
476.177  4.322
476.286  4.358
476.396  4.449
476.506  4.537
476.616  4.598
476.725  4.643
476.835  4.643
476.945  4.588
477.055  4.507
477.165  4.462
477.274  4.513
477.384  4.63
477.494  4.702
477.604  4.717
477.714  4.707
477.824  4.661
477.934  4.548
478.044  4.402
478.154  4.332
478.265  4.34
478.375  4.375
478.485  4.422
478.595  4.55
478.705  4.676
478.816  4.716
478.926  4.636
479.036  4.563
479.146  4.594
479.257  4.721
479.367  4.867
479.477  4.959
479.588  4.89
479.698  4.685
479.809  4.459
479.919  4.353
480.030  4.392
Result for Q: 0.32 nm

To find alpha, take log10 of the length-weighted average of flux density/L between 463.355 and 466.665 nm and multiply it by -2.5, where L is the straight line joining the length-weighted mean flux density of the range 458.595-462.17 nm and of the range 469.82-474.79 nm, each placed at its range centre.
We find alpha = -0.03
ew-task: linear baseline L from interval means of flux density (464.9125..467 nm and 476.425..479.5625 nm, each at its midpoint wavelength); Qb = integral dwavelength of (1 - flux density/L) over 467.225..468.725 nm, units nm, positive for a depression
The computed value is -0.02 nm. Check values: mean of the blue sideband 4.43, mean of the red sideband 4.59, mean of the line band 4.51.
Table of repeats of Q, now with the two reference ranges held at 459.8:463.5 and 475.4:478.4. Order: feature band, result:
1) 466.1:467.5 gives 0.05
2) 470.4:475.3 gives 0.07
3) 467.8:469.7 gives 0.00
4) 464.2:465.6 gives -0.02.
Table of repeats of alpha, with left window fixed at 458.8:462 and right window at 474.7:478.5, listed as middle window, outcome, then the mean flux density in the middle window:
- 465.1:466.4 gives -0.06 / 4.62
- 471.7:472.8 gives -0.03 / 4.58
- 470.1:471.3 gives 0.06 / 4.19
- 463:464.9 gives -0.04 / 4.51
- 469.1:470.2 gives 0.00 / 4.41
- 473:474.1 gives 0.00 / 4.48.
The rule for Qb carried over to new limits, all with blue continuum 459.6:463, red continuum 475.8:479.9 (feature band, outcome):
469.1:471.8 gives 0.11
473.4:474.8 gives -0.02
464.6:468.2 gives 0.02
